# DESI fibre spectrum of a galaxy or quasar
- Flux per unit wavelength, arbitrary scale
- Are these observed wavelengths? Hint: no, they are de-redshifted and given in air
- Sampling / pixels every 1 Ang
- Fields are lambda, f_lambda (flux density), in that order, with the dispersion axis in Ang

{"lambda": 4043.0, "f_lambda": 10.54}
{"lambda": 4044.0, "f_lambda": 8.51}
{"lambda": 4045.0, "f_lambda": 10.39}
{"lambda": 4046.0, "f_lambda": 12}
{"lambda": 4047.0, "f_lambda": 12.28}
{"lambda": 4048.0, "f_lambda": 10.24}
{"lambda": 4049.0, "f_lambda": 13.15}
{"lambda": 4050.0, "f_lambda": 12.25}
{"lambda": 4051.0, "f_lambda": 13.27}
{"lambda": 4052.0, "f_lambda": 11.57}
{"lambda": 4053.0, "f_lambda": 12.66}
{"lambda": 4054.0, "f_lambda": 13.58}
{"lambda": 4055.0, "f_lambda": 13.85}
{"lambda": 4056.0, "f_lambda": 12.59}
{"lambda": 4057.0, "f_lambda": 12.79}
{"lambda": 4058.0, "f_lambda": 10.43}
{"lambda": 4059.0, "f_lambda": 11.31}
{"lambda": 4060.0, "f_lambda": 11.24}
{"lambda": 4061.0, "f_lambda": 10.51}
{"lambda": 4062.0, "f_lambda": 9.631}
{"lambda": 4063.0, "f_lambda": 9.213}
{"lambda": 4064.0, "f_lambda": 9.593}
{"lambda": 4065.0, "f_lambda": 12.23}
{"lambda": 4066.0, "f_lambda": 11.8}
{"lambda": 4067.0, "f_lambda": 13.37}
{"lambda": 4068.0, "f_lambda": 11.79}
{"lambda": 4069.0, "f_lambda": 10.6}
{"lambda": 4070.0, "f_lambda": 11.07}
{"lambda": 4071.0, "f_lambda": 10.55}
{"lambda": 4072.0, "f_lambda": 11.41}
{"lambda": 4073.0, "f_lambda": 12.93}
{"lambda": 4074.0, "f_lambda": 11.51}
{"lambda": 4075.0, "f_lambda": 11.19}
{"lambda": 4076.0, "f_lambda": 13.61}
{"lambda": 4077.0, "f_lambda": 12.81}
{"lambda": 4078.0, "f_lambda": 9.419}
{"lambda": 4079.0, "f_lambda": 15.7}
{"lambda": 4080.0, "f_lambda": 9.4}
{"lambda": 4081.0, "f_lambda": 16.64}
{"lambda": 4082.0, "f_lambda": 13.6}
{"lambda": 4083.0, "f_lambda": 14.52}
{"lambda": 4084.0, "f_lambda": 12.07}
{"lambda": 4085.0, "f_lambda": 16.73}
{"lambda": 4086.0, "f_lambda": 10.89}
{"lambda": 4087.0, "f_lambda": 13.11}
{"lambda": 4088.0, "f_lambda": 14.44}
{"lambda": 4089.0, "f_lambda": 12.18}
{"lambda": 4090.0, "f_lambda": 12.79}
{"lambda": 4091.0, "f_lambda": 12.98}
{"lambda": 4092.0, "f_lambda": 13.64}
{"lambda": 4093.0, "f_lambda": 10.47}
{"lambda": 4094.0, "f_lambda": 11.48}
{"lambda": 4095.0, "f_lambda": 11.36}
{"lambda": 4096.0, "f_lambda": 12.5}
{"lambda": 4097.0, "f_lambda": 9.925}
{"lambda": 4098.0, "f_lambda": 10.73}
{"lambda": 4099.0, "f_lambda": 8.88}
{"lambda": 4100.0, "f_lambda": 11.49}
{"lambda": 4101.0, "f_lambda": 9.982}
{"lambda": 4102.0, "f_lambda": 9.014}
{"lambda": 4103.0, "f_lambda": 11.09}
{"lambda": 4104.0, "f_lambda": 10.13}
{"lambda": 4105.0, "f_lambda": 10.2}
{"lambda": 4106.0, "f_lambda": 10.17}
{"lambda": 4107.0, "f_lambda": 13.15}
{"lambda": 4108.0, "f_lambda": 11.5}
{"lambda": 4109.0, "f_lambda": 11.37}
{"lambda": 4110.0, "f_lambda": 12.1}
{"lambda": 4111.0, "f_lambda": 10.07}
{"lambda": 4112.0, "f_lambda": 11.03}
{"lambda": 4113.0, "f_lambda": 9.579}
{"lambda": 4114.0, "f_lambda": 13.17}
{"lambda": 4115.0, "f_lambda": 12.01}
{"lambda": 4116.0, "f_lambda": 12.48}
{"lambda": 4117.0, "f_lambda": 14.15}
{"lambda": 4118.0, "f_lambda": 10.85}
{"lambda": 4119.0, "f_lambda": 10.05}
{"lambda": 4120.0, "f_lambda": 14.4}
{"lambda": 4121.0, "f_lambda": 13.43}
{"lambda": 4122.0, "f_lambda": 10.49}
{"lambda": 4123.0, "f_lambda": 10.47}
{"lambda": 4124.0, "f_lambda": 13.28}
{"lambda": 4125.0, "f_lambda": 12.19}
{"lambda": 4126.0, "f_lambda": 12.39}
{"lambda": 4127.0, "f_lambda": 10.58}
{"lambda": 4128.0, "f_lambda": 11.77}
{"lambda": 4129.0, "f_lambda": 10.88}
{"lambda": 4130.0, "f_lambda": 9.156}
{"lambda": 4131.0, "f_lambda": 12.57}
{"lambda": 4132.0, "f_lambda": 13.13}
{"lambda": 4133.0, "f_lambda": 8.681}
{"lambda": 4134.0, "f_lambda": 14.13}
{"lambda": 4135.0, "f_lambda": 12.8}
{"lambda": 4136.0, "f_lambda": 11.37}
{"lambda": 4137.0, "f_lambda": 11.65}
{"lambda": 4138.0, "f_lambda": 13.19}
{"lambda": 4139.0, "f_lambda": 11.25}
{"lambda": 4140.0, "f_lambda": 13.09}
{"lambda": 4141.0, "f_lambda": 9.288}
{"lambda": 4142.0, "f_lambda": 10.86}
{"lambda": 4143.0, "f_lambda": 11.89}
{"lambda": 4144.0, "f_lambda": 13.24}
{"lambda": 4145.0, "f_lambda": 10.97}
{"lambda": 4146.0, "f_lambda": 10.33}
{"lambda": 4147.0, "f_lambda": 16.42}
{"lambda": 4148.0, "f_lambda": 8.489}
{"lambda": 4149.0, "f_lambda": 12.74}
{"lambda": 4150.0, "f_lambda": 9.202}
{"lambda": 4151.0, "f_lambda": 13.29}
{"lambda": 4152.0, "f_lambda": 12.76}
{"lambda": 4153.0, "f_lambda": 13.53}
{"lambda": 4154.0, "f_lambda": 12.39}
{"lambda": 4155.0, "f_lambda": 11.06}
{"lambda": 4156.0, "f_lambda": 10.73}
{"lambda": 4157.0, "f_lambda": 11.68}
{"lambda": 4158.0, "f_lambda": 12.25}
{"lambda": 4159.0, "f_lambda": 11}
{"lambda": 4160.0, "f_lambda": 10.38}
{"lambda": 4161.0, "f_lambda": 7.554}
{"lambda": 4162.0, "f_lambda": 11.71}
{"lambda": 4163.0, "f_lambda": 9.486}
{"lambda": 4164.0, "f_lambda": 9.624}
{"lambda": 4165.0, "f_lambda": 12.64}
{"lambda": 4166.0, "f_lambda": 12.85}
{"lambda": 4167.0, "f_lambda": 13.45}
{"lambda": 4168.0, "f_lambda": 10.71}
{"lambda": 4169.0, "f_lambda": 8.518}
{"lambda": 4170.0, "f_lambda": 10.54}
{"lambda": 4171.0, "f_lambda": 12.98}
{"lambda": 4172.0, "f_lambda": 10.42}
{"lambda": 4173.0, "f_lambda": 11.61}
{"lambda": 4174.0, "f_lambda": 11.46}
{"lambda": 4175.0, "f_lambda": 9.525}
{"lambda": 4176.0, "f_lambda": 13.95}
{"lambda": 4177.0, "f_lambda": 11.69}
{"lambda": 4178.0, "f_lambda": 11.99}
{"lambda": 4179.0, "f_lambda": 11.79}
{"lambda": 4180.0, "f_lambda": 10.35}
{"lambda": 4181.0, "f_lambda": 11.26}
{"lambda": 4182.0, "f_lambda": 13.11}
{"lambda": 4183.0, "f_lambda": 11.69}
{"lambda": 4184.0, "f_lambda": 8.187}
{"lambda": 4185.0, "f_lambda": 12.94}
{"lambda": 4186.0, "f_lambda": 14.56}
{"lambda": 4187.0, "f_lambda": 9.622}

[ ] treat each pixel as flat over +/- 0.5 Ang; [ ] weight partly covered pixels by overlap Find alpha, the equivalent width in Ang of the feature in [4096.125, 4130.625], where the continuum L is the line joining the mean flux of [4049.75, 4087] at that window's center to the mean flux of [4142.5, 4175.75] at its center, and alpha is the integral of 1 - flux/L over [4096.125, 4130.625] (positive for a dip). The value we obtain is 1.5 Ang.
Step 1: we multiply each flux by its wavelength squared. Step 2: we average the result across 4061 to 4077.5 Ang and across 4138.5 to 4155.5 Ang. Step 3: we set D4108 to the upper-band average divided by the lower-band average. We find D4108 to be 1.1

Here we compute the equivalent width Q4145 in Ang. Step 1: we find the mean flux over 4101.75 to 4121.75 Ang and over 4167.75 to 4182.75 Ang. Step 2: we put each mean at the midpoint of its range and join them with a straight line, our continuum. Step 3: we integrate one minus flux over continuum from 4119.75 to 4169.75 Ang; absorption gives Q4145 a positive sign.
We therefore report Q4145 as -0.7 Ang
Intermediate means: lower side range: 11.5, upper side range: 11.3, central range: 11.6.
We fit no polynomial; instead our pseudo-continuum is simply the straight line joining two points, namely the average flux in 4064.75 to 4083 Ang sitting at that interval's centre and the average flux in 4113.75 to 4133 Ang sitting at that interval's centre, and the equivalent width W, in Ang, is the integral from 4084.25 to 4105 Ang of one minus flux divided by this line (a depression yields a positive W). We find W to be 0.8 Ang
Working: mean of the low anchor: 12.3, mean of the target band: 11.7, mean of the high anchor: 11.9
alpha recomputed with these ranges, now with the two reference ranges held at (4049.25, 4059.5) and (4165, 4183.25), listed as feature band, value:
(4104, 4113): 0.8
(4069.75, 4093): -0.9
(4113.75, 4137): 0.0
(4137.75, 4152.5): 0.0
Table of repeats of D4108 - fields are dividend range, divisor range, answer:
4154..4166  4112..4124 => 0.93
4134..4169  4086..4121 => 1.02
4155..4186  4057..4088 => 0.98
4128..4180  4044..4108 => 1.01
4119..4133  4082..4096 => 0.93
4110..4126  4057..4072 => 1.10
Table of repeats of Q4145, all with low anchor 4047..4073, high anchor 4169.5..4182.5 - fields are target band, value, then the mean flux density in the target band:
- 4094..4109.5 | 1.1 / 10.8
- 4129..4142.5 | 0.0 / 11.6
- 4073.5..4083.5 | -1.0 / 12.8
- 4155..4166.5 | 0.7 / 10.9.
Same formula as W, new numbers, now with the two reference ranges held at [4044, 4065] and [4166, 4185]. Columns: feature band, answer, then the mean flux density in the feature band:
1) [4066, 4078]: -0.26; 11.8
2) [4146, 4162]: -0.17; 11.5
